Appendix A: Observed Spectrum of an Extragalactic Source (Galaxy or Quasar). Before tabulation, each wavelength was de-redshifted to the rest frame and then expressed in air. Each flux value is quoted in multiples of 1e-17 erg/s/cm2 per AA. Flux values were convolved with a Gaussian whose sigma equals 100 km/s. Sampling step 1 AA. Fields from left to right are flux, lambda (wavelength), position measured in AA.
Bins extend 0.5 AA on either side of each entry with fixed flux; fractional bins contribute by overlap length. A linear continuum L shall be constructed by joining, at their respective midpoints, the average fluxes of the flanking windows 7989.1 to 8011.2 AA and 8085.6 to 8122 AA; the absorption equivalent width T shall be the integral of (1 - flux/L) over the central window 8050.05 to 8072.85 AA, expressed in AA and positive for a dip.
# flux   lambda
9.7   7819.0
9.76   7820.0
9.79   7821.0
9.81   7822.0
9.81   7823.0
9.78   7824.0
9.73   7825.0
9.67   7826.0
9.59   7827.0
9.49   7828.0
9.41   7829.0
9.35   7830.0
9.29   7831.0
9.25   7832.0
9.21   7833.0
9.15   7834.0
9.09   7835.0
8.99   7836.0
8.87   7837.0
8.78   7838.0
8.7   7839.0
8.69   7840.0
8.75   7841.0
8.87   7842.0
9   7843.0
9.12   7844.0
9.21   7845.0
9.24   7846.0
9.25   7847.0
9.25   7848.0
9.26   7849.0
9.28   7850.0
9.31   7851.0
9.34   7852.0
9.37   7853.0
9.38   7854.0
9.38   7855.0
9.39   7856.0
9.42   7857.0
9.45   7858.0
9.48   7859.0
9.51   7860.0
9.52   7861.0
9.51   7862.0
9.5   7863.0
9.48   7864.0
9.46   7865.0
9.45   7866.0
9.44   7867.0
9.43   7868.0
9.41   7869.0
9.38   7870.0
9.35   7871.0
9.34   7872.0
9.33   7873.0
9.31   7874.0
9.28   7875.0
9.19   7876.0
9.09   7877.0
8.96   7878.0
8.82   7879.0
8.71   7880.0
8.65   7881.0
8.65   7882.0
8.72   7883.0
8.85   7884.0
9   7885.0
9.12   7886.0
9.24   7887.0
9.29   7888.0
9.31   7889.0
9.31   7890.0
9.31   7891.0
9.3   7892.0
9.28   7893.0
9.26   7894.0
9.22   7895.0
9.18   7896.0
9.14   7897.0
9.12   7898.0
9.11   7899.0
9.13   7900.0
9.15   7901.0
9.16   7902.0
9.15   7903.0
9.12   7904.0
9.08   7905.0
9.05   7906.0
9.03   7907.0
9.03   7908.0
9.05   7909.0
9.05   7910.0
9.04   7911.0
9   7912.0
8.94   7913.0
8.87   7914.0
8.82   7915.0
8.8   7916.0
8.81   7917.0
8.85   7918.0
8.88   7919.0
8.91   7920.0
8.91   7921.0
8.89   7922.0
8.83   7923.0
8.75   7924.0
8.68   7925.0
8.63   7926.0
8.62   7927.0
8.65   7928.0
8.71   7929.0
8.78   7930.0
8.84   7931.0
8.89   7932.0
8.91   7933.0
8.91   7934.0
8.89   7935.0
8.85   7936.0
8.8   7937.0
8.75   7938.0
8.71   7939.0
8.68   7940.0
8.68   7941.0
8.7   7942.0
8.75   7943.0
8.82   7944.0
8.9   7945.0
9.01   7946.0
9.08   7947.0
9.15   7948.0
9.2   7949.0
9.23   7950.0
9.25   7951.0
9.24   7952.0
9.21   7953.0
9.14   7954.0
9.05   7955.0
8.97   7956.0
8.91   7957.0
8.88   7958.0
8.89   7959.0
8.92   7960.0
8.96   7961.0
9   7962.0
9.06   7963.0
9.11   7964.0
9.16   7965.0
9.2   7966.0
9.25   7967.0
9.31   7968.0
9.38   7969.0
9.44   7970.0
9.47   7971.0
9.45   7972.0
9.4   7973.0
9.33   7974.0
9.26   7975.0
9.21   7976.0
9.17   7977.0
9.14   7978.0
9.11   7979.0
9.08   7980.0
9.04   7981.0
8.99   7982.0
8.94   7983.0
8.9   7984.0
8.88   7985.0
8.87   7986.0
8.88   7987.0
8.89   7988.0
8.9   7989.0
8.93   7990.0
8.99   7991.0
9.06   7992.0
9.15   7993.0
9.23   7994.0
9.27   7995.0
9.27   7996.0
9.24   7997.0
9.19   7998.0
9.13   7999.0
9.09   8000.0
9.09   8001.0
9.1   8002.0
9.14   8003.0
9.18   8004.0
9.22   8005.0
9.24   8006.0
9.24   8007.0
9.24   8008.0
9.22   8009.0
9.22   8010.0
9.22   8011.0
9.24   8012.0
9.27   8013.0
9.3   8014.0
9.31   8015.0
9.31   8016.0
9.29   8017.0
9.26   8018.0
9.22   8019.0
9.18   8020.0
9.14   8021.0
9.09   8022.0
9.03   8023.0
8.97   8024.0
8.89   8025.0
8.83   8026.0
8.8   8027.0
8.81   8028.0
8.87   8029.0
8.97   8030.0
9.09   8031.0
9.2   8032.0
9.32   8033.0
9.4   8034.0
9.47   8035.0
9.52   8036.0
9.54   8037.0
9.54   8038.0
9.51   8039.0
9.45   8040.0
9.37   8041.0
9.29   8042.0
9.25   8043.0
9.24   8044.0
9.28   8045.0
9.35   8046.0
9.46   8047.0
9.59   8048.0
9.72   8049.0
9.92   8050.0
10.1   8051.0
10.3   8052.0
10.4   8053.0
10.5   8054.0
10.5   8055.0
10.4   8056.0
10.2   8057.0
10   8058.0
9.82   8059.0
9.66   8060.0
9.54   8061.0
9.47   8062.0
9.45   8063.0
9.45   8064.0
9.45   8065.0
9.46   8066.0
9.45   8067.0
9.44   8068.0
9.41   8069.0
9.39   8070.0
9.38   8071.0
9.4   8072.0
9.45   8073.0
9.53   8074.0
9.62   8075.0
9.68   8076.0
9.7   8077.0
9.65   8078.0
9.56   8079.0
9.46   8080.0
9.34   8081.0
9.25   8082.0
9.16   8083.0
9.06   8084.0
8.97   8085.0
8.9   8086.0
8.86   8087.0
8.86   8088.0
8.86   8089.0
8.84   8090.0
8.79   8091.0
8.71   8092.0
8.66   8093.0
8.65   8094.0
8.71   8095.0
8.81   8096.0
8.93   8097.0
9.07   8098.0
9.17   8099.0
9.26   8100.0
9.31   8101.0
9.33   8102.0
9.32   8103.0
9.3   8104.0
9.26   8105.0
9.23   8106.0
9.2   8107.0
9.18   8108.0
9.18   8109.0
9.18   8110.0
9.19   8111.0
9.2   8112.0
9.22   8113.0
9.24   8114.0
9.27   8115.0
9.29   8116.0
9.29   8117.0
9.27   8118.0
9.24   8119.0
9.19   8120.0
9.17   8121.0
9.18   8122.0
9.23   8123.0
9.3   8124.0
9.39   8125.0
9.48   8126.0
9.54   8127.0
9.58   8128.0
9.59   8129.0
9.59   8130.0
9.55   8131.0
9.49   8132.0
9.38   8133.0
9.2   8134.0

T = -1.6 AA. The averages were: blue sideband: 9.16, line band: 9.78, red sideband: 9.09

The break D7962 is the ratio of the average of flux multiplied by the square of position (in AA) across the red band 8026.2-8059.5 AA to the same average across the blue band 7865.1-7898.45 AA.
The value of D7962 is 1.09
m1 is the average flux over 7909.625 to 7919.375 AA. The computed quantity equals 8.9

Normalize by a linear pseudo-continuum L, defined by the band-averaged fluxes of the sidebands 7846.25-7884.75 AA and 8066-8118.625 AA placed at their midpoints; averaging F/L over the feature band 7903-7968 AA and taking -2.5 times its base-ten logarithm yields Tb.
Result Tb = 0.04 mag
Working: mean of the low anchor 9.26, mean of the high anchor 9.2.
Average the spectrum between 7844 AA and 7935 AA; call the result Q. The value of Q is 9.11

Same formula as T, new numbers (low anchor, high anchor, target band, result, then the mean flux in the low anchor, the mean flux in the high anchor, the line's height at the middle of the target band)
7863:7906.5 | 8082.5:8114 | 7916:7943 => 1.1 AA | 9.17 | 9.05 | 9.15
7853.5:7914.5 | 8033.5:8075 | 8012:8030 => 0.9 AA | 9.19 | 9.64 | 9.55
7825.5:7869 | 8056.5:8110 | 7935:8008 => 1.6 AA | 9.27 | 9.28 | 9.27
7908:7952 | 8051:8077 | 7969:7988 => 0.1 AA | 8.88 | 9.74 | 9.19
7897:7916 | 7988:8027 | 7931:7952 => 0.4 AA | 9.05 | 9.15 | 9.08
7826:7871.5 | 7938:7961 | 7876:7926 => 0.6 AA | 9.27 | 8.97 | 9.11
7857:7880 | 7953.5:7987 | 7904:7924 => 0.6 AA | 9.34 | 9.11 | 9.24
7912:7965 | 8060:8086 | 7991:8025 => -0.1 AA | 8.9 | 9.42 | 9.17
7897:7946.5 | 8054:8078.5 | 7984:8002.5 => 0.4 AA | 8.89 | 9.66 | 9.27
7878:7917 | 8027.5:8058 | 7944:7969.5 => 0.5 AA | 9.05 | 9.59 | 9.27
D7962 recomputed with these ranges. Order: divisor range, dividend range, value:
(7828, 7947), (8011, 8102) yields 1.07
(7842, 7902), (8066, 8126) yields 1.06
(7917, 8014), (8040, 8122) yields 1.07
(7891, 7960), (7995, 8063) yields 1.08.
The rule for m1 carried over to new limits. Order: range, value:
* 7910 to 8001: 9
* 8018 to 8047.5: 9.21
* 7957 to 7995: 9.1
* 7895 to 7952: 8.93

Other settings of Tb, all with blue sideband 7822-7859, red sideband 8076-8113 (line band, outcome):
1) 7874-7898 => 0.018 mag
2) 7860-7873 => -0.022 mag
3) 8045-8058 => -0.097 mag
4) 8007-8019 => -0.011 mag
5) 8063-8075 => -0.036 mag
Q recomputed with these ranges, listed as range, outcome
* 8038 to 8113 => 9.39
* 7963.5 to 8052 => 9.22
